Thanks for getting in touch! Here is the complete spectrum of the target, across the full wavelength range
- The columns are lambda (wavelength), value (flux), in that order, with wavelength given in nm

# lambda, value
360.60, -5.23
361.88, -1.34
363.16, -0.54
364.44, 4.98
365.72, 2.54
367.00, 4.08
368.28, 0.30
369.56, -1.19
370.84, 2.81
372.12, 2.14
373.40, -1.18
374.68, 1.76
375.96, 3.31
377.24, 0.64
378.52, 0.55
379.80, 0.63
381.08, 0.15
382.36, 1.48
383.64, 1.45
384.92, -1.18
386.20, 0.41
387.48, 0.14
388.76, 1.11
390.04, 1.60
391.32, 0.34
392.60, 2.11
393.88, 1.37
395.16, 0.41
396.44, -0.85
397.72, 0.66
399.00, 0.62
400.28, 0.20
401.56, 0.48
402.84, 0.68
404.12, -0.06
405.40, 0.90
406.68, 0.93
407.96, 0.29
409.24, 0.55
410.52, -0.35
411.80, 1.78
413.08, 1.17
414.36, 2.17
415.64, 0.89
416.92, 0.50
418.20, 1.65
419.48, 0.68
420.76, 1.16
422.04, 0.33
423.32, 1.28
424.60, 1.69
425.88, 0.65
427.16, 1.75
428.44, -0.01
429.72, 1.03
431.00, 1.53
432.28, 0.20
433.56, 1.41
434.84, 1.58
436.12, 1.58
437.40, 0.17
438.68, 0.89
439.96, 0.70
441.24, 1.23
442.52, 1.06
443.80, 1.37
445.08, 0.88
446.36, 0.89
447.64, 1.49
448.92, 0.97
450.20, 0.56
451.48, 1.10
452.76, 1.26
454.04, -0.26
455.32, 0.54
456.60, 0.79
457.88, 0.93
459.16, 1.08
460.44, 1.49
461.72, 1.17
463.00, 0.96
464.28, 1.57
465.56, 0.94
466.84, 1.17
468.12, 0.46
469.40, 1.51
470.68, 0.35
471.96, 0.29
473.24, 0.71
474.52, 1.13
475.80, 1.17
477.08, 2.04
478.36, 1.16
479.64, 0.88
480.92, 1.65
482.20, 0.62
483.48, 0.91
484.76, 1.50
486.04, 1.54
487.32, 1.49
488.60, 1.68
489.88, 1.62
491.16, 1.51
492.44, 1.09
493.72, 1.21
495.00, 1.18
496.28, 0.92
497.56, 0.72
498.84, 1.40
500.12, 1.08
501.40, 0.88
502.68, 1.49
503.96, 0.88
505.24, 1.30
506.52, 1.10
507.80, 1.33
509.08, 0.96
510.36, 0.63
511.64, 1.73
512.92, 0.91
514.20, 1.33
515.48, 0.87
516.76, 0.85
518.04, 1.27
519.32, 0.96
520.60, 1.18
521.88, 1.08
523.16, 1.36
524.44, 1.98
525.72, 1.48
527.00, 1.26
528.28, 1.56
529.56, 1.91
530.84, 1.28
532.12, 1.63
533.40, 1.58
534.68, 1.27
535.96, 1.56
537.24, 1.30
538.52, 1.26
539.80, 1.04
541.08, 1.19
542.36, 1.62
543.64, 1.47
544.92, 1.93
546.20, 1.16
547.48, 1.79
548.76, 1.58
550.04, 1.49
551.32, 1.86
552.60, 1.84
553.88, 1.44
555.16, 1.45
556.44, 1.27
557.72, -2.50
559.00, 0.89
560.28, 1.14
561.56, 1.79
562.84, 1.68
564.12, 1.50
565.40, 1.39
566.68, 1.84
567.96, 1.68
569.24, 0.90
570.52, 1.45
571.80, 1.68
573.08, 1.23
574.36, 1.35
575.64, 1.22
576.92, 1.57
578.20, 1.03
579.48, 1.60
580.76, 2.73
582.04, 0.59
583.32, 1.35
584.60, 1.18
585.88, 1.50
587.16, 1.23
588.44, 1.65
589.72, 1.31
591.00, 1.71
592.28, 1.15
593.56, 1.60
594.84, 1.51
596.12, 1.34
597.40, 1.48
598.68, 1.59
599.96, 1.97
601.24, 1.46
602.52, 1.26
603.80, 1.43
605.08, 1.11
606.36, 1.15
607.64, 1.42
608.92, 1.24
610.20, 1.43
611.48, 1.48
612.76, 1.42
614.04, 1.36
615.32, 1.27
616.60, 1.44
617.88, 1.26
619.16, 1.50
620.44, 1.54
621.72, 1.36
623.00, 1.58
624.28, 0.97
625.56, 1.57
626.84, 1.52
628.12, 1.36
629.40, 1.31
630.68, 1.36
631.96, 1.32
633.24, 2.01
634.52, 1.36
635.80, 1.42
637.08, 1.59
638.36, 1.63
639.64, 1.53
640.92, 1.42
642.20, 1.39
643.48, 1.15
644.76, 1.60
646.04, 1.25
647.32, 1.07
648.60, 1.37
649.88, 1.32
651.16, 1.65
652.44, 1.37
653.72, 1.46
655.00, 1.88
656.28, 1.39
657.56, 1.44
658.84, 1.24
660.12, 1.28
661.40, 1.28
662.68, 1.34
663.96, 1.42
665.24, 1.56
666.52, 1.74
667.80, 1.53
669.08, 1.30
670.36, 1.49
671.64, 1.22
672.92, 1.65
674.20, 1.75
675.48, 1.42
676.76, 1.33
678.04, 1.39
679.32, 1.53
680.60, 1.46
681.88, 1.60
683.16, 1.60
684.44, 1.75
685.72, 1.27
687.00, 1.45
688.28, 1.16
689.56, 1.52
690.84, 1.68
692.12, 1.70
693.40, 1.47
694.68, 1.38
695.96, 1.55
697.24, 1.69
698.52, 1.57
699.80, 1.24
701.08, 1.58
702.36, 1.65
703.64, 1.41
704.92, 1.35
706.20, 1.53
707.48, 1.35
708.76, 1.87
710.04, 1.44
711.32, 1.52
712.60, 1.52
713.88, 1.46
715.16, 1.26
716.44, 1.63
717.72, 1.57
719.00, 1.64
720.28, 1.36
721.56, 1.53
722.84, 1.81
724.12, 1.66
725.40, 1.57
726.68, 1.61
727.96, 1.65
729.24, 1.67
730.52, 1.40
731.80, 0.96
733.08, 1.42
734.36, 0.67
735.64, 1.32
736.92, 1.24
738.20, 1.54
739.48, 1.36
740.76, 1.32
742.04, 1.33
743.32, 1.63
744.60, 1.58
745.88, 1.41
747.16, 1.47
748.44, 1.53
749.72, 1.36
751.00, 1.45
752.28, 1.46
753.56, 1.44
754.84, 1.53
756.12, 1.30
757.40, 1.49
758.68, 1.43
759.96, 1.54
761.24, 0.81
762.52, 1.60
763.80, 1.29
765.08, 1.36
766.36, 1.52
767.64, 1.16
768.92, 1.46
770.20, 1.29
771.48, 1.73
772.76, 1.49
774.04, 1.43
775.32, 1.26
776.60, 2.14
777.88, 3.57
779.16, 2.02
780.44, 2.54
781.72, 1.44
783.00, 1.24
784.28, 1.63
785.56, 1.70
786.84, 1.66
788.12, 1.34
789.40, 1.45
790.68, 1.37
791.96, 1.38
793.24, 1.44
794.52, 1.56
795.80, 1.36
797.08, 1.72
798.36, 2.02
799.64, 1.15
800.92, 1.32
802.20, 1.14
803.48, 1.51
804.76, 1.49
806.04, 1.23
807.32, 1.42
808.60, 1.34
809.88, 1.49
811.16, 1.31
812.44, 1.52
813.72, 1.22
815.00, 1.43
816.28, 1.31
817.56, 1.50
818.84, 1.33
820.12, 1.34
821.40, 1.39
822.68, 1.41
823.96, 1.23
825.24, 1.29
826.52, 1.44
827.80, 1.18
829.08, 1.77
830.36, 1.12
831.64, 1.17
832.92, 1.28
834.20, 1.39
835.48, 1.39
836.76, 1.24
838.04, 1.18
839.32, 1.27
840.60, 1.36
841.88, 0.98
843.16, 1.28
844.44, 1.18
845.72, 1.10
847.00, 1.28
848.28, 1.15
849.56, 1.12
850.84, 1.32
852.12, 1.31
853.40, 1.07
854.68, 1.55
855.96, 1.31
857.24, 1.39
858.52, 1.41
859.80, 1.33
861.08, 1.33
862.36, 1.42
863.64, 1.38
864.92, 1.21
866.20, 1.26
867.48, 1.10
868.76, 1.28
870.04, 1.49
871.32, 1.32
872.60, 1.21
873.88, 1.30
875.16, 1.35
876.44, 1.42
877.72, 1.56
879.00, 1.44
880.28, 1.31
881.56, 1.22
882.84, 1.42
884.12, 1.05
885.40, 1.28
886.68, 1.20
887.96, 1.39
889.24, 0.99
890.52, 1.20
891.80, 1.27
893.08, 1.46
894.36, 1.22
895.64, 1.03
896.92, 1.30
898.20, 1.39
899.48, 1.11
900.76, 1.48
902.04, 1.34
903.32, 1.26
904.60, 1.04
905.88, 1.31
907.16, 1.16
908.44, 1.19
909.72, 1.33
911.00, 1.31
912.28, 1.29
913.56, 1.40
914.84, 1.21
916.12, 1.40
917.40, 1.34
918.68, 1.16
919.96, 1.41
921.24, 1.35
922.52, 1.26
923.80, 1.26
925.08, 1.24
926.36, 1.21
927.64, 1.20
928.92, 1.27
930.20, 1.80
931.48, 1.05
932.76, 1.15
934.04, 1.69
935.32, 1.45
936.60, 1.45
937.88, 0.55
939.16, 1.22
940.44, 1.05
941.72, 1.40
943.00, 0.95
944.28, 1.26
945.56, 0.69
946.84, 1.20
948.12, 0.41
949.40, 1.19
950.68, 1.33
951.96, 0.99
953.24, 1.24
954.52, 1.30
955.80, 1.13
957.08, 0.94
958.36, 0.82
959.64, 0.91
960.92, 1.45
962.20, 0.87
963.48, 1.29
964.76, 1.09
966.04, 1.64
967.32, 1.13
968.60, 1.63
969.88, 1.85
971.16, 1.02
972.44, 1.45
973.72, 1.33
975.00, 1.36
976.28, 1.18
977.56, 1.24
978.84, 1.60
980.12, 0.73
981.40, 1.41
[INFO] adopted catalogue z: 0.186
